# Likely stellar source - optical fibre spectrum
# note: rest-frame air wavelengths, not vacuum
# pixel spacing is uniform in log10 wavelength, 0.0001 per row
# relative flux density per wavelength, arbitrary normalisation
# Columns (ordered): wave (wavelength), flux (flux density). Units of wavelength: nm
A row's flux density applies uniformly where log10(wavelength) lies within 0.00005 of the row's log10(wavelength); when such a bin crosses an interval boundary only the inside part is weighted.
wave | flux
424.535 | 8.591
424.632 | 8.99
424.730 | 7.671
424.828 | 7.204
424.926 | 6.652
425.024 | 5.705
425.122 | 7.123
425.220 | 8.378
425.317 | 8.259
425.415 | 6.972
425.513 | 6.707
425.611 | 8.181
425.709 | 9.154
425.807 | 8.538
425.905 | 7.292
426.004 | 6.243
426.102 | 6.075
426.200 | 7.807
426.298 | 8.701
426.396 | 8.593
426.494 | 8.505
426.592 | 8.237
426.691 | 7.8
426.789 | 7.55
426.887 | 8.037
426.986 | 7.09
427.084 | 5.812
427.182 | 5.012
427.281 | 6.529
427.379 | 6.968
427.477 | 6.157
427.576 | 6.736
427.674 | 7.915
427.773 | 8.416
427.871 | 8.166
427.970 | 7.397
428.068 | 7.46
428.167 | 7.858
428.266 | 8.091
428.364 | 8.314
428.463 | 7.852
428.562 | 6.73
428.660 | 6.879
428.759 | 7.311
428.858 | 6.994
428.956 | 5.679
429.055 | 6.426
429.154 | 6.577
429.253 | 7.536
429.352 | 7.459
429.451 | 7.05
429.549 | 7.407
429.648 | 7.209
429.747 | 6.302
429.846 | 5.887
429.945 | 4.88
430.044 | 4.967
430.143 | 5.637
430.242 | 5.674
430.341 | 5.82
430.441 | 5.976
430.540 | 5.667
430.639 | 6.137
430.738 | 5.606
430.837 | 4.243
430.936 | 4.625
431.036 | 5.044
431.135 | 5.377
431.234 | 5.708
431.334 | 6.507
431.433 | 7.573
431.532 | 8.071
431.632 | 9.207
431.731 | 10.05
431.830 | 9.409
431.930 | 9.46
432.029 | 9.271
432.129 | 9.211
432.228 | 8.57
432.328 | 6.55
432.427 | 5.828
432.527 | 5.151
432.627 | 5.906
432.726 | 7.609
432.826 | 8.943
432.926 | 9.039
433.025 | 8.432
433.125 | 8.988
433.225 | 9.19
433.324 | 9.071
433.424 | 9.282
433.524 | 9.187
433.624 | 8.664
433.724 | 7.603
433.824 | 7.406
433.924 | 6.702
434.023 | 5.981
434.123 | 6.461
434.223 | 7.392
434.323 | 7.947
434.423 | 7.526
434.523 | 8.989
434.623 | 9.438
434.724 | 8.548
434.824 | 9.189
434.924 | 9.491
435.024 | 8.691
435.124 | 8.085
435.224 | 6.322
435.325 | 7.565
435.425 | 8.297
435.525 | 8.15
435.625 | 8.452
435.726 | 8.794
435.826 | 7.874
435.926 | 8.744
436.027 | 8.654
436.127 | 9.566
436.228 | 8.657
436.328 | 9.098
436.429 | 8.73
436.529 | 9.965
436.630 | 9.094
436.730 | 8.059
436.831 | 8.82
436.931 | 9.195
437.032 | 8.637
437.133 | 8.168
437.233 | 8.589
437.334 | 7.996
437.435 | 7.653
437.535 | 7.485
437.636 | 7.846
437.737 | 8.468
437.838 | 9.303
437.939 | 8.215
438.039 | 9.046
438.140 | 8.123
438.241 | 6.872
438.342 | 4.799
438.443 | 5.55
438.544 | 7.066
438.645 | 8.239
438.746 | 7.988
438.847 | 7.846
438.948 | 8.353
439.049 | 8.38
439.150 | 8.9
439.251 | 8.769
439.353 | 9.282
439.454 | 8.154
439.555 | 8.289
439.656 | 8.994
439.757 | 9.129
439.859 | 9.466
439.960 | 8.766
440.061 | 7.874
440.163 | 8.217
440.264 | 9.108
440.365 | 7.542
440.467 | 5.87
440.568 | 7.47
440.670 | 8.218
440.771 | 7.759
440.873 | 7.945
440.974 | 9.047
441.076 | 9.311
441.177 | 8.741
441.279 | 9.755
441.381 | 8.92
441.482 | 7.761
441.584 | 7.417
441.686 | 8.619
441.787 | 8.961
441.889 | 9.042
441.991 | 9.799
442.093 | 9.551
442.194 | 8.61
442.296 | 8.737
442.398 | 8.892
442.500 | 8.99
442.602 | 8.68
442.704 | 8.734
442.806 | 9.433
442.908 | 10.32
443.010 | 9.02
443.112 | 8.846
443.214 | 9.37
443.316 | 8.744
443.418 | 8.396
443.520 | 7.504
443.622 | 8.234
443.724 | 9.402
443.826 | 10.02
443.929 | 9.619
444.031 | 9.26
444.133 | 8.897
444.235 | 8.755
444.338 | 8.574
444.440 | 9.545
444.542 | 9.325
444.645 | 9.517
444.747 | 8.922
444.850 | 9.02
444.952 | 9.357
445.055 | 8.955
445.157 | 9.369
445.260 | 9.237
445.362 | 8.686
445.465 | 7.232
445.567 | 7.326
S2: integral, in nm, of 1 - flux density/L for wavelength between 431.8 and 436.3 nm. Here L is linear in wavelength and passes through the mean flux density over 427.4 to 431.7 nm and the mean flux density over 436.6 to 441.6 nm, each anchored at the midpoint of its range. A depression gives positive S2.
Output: -0.48 nm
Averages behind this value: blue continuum 6.68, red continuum 8.21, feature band 8.18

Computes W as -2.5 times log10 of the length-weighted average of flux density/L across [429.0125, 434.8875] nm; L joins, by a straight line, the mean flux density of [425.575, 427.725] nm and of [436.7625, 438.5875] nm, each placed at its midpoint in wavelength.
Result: 0.05 mag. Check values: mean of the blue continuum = 7.4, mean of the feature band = 7.29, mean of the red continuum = 7.88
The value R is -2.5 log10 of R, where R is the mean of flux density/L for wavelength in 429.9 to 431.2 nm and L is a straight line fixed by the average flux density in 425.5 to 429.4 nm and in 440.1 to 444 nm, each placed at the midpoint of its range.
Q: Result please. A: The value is 0.39 mag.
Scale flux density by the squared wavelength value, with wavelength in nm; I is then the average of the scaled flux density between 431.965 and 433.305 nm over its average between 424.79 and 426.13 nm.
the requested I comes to 1.12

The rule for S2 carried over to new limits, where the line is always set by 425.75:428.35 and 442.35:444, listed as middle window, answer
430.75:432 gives 0.12 nm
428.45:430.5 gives 0.32 nm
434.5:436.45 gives -0.07 nm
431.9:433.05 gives 0.03 nm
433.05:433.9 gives -0.06 nm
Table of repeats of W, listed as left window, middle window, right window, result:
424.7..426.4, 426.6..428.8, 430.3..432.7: 0.00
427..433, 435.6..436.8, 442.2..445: -0.12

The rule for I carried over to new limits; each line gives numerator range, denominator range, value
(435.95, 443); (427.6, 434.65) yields 1.21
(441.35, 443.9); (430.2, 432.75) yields 1.36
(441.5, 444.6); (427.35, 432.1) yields 1.38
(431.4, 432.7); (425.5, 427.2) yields 1.09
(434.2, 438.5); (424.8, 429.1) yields 1.18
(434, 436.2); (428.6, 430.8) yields 1.34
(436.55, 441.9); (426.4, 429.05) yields 1.19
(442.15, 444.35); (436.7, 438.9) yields 1.16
